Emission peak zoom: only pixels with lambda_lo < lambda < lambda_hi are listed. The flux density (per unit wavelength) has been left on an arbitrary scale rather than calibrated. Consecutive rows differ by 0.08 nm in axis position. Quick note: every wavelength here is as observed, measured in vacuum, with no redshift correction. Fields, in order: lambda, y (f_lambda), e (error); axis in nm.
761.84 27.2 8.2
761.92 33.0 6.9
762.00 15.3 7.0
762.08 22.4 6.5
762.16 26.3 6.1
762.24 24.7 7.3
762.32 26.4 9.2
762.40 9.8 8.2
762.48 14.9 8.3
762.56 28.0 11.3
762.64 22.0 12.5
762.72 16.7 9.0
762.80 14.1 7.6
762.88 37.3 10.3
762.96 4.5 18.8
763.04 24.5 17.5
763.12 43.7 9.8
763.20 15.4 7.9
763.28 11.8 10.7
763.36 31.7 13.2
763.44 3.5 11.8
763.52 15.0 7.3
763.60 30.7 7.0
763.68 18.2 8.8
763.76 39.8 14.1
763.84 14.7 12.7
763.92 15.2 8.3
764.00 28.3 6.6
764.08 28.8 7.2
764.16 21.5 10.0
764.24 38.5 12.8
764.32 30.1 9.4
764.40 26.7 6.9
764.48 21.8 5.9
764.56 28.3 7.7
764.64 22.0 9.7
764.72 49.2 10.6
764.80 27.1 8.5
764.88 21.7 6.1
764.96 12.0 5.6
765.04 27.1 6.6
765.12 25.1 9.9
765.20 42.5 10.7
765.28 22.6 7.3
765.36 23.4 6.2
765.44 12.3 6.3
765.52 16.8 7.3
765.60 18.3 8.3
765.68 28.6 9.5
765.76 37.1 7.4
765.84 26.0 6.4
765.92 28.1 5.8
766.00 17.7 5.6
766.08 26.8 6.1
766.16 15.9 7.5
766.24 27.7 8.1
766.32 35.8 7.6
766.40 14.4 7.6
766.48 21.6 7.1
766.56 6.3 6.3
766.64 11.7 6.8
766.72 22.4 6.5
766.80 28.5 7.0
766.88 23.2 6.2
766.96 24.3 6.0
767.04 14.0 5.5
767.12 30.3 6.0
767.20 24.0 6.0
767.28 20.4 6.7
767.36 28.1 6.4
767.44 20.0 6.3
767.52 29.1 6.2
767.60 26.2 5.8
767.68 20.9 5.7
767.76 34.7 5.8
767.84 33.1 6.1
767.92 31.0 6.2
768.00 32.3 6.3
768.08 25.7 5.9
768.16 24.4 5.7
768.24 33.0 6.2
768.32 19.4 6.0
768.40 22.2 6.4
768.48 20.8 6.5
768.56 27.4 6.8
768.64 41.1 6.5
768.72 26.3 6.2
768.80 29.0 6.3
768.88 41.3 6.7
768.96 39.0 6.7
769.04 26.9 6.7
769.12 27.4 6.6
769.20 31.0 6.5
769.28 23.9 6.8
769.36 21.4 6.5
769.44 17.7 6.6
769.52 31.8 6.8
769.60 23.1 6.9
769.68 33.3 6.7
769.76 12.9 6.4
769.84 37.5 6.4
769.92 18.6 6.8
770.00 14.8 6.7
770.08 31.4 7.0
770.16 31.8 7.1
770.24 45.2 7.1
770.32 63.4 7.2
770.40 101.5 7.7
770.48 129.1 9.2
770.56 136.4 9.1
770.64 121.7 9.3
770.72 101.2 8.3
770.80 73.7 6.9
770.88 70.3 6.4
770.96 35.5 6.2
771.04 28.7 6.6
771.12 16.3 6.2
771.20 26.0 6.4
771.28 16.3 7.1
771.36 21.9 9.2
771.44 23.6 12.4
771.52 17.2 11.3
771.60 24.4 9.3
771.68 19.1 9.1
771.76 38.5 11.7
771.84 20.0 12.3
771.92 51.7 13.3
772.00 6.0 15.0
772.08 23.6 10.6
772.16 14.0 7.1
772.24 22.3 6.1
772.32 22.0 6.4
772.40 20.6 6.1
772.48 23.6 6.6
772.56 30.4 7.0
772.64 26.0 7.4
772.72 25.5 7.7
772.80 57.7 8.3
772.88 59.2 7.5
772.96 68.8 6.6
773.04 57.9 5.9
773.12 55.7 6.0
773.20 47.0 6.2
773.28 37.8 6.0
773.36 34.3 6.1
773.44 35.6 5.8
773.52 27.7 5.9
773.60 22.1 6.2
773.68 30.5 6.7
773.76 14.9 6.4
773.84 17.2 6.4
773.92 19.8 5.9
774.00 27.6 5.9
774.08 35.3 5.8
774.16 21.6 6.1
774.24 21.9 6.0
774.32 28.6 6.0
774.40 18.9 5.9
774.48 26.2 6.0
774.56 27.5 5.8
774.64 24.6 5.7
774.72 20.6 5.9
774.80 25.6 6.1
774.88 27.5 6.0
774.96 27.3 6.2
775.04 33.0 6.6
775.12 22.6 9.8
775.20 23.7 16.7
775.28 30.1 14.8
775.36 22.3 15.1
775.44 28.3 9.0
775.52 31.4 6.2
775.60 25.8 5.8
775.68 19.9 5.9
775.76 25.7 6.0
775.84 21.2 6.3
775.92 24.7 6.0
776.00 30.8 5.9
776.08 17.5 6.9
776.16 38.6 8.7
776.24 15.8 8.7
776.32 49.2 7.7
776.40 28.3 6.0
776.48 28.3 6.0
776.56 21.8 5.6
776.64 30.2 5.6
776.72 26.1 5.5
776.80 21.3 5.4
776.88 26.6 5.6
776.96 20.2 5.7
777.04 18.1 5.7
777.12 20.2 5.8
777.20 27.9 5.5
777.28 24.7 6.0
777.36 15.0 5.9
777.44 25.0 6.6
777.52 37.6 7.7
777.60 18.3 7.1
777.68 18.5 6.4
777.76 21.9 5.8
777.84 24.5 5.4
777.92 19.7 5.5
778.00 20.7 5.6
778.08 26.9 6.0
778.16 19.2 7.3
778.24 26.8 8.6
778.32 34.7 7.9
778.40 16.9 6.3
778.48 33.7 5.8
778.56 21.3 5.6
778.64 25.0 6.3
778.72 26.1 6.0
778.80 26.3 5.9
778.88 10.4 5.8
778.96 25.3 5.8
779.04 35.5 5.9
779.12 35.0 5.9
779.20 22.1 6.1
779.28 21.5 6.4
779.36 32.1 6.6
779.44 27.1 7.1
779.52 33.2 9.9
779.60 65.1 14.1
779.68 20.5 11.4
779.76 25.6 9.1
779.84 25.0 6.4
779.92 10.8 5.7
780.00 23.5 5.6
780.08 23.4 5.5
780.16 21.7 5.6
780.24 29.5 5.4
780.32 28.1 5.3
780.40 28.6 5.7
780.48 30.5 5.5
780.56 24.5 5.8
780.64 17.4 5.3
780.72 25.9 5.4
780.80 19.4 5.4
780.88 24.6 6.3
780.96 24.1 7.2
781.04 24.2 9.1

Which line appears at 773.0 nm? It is [N II]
